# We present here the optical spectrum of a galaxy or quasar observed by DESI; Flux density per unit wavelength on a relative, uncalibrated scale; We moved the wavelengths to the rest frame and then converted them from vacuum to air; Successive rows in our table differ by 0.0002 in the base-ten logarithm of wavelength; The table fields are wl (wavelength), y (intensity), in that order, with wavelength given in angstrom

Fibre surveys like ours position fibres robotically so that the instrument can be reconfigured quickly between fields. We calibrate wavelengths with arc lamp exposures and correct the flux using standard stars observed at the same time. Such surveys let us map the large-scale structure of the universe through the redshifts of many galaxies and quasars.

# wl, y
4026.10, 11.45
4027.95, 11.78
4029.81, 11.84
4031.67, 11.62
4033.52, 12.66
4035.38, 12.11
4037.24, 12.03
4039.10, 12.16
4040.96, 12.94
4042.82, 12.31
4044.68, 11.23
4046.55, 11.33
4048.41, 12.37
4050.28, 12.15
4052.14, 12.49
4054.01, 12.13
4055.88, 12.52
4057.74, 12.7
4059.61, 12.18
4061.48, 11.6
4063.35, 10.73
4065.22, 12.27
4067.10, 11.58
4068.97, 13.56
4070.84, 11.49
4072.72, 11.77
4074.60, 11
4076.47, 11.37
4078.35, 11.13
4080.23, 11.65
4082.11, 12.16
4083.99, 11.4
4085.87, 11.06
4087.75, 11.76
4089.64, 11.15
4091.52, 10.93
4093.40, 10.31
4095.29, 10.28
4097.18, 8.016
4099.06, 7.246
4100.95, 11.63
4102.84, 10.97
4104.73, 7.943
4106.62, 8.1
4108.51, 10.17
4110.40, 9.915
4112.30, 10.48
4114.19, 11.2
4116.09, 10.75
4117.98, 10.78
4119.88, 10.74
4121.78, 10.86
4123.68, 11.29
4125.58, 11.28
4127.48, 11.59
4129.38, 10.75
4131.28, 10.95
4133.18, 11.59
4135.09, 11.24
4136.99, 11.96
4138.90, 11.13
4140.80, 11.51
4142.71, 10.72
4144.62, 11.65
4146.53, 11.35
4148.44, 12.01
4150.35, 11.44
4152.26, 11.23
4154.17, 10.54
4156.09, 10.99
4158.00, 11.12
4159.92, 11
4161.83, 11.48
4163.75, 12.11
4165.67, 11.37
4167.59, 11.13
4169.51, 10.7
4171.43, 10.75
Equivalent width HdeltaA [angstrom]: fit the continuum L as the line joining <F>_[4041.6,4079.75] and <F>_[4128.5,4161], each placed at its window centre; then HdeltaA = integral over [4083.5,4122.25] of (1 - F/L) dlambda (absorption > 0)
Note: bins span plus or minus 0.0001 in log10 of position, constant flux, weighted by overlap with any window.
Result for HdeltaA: 4.43 angstrom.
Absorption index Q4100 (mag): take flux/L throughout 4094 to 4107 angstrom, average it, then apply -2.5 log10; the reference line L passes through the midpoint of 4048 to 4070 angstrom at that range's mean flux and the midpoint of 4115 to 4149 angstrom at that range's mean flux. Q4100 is 0.25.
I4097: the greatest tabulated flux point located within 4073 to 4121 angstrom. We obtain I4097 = 12.16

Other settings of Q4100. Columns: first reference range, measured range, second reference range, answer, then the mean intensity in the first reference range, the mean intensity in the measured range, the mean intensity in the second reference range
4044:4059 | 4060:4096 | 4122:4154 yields 0.04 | 12.1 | 11.4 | 11.3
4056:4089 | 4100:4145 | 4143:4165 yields 0.07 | 11.7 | 10.8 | 11.3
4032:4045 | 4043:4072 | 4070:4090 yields -0.01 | 12.2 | 12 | 11.5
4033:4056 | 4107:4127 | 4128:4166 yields 0.08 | 12.2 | 10.7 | 11.3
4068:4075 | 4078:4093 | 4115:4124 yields 0.03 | 12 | 11.4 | 10.9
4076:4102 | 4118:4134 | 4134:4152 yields 0.01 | 10.7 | 11.1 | 11.4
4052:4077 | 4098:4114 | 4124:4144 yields 0.20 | 11.9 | 9.63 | 11.3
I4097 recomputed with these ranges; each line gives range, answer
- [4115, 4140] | 11.96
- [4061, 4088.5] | 13.56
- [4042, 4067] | 12.7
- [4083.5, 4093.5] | 11.76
